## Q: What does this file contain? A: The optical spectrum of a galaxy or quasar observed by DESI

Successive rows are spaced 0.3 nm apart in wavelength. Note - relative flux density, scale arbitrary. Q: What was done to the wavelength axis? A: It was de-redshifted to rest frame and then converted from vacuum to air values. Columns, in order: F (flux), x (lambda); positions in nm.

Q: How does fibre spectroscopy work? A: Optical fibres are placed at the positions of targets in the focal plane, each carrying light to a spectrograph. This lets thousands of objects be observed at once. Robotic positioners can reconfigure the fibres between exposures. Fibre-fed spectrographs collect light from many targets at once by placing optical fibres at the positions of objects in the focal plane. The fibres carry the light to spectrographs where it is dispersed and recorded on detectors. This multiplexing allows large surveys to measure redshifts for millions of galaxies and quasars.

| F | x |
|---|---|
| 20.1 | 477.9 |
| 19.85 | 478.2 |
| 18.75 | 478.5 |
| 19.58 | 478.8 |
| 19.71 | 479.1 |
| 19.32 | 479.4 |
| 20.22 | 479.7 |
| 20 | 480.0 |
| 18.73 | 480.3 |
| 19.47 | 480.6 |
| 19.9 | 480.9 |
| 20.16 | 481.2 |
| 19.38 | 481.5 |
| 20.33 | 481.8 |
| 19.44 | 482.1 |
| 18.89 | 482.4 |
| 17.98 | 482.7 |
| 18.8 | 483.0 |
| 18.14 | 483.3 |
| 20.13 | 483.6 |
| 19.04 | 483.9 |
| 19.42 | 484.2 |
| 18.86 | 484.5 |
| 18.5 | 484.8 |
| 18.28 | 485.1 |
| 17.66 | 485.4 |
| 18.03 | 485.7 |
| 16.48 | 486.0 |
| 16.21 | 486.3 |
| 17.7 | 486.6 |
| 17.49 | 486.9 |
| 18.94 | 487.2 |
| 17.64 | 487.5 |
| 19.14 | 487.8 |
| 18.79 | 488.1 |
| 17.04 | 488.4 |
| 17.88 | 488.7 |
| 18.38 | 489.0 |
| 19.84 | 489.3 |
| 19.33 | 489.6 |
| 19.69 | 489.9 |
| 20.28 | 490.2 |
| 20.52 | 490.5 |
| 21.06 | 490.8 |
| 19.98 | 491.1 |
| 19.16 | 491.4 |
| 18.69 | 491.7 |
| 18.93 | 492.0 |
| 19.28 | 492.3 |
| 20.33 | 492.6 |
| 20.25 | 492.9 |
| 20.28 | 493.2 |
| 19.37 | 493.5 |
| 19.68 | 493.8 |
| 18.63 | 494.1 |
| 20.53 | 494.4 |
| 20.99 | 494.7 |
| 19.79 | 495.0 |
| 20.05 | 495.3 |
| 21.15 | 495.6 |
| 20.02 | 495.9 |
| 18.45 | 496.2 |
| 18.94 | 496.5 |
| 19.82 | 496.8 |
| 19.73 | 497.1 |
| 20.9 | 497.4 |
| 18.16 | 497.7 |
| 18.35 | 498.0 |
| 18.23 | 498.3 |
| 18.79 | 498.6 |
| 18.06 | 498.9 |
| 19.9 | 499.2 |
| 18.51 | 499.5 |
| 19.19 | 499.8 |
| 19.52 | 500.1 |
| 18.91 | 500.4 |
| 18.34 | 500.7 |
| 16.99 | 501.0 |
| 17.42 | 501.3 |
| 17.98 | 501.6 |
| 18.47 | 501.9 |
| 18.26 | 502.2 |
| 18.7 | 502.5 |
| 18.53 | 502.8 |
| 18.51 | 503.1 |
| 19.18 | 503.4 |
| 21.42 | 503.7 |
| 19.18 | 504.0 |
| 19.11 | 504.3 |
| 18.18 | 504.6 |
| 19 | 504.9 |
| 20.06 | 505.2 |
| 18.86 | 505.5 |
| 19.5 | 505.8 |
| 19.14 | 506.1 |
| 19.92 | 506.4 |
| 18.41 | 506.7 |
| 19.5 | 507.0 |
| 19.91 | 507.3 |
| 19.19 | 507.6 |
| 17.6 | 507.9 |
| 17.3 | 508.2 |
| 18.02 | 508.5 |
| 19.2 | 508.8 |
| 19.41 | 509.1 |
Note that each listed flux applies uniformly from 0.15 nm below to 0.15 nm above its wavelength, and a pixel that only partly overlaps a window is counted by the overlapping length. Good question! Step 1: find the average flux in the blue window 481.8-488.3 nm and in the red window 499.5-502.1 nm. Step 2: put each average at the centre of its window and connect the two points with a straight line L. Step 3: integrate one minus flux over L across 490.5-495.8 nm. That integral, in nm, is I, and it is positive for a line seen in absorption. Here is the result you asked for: -0.44 nm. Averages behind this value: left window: 18.4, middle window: 19.9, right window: 18.4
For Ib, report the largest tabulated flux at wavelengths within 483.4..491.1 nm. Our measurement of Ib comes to 21.06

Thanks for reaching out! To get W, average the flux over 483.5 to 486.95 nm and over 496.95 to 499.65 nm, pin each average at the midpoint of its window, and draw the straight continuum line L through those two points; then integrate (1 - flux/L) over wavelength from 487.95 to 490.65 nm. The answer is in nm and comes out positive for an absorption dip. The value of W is -0.101 nm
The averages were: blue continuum 18.1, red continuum 19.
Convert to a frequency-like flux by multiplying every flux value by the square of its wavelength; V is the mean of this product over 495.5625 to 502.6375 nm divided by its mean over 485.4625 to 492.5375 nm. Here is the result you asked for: 1.05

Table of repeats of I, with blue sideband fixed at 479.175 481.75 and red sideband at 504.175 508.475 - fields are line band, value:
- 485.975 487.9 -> 0.18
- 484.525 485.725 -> 0.08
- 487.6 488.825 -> 0.08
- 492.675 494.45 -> -0.04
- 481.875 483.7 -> 0.06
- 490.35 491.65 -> -0.05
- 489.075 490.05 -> -0.01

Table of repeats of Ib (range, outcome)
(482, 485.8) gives 20.13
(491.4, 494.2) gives 20.33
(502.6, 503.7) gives 21.42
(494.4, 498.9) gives 21.15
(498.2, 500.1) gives 19.9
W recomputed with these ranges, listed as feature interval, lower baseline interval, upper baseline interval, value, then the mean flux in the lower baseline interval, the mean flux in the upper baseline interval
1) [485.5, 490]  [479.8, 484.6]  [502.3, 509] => 0.25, 19.3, 19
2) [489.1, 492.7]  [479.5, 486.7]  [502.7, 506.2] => -0.14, 18.8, 19.2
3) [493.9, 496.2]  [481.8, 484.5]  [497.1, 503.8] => -0.15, 19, 18.7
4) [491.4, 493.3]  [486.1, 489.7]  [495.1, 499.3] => -0.09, 18.2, 19.3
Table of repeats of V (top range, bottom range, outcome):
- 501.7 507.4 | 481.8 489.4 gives 1.12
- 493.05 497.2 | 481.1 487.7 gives 1.12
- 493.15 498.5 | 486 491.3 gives 1.08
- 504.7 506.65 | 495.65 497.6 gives 1.02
